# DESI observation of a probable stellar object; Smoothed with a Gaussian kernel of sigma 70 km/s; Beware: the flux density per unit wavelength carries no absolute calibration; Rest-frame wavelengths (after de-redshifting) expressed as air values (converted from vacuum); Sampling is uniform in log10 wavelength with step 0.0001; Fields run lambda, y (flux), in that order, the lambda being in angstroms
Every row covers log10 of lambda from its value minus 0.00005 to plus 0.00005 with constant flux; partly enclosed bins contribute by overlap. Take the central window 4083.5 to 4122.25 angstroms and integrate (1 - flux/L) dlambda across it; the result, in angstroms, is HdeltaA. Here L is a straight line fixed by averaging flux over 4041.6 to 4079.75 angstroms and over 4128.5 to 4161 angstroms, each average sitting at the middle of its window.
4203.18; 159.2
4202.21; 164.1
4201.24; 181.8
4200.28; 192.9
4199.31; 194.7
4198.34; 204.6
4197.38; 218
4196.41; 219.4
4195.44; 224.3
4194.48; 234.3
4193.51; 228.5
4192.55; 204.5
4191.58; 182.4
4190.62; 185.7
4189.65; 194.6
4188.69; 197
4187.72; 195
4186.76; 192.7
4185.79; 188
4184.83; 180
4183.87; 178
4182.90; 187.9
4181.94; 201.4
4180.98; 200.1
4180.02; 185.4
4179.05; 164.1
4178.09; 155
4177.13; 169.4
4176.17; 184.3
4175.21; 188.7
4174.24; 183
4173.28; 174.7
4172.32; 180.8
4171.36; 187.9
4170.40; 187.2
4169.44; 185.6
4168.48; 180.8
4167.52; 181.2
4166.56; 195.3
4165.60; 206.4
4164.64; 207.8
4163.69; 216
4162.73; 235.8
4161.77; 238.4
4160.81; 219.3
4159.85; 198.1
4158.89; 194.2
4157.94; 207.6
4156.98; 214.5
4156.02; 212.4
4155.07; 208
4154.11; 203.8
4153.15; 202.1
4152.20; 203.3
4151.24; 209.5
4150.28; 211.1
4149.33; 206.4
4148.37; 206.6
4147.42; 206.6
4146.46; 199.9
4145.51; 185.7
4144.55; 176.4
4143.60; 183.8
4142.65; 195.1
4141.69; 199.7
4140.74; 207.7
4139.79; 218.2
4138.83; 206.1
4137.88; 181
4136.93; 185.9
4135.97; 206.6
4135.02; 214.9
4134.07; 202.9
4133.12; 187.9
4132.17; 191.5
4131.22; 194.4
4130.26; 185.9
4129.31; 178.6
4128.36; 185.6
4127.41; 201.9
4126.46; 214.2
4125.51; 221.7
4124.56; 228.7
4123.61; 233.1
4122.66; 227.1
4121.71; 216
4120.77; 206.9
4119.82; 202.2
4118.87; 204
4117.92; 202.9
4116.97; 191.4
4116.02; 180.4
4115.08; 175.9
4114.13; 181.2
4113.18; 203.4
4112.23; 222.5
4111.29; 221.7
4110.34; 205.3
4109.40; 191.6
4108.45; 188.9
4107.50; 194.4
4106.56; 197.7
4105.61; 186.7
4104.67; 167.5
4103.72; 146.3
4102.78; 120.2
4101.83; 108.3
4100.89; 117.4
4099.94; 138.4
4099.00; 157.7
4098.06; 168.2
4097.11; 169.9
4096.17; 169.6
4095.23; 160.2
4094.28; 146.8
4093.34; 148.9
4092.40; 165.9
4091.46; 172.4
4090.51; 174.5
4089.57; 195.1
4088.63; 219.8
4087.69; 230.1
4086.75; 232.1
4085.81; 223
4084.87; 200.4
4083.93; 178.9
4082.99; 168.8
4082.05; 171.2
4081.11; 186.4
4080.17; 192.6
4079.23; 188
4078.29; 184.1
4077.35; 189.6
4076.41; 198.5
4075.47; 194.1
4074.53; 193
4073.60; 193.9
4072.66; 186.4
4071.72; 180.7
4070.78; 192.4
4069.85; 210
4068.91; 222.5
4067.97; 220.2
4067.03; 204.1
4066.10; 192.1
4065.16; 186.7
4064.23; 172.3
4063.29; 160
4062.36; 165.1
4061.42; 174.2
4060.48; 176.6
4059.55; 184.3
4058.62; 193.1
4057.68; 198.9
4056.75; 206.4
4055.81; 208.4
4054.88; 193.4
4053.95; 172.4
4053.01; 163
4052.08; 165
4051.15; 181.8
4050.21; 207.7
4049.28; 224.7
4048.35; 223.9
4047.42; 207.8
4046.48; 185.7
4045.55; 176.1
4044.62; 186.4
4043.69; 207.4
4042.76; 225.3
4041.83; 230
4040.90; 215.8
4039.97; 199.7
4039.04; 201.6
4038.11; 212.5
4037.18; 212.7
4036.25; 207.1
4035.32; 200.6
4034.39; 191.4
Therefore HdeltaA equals 2.7 angstroms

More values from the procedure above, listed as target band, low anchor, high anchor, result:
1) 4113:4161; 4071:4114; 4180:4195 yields -3.35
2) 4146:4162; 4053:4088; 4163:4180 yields -1.80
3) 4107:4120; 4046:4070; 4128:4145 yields -0.24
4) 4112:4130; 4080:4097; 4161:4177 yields -1.36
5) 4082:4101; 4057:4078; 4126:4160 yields 1.52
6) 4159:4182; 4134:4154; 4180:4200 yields 0.88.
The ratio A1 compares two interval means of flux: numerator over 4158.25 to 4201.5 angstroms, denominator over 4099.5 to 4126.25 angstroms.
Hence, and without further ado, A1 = 1.0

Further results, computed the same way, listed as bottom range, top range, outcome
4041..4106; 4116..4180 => 1.08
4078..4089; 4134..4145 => 1.00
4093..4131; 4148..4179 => 1.07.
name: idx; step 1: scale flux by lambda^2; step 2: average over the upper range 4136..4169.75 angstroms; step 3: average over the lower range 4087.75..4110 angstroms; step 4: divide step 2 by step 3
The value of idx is 1.25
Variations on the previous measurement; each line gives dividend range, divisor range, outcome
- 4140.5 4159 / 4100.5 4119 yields 1.14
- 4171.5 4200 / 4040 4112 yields 1.09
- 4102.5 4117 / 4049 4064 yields 1.04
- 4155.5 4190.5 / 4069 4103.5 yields 1.13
